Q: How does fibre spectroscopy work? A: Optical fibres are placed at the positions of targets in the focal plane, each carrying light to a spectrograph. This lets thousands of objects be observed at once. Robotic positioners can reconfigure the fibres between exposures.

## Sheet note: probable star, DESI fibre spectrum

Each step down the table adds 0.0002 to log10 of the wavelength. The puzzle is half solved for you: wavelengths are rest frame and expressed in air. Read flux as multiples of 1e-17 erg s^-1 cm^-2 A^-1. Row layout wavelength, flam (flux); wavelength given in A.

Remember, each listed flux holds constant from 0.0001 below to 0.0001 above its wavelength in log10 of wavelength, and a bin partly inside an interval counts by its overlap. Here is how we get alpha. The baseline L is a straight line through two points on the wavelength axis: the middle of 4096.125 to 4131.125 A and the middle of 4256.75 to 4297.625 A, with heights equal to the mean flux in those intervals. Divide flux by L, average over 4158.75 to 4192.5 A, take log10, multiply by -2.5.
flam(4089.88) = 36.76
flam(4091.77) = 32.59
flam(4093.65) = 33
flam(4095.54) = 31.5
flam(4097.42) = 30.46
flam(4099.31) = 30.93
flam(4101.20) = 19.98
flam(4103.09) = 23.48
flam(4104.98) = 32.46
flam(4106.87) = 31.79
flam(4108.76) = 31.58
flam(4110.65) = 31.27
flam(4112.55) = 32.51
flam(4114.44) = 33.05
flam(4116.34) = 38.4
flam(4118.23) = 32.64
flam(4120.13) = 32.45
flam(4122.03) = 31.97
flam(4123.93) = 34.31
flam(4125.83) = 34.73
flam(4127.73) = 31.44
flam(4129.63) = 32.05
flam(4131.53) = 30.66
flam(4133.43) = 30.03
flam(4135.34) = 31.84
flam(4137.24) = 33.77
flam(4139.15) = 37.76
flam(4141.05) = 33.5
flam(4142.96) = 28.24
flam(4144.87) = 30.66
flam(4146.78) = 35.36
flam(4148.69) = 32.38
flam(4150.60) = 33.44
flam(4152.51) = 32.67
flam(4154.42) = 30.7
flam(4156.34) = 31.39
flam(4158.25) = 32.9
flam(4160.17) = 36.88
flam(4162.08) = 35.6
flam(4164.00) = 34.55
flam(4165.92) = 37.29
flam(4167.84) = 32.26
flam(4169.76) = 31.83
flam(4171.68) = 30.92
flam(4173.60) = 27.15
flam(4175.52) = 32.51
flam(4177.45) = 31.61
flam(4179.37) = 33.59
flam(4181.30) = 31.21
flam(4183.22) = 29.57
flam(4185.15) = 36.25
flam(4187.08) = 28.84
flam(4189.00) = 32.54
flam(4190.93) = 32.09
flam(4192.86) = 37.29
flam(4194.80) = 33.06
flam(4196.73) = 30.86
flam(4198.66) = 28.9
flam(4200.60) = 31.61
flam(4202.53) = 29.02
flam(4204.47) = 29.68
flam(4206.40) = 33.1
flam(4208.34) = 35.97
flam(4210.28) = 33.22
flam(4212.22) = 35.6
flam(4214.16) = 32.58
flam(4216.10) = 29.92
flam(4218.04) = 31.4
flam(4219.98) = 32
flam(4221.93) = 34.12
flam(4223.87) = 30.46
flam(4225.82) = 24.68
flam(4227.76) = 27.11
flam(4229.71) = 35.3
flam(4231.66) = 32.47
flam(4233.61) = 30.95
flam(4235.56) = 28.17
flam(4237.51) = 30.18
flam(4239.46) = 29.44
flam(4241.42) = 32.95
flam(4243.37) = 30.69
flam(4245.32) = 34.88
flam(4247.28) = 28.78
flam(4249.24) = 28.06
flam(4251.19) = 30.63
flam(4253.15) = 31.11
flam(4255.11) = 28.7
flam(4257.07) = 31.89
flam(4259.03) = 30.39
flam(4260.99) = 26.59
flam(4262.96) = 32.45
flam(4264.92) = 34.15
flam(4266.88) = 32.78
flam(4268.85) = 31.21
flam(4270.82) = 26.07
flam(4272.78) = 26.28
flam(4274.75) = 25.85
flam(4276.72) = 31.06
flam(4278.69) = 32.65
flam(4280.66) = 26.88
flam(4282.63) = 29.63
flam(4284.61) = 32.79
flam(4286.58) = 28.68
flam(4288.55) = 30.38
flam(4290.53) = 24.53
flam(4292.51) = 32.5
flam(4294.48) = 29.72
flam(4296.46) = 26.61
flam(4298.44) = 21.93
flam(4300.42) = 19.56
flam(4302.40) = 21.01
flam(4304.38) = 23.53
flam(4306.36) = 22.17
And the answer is -0.07 mag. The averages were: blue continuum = 31.4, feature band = 32.7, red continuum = 29.6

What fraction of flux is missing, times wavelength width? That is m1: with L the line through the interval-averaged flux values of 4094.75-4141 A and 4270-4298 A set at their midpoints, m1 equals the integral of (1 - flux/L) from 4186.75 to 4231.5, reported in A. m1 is -2.5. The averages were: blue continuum 31.8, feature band 31.8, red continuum 28.7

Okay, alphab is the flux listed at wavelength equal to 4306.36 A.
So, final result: 22.17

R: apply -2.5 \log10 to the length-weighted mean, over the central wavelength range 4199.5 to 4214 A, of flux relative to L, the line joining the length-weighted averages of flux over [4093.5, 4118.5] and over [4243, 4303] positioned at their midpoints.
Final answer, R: -0.10 mag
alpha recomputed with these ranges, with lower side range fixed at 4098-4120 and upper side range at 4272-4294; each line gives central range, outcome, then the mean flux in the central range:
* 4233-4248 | -0.042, 30.8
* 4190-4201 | -0.080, 32.3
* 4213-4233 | -0.045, 31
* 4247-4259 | -0.017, 30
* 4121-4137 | -0.055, 32.2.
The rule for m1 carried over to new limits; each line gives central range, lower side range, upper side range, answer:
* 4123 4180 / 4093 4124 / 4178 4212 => -1.8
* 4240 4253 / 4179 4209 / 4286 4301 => -0.7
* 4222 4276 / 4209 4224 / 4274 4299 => 1.2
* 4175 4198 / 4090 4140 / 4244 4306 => -1.5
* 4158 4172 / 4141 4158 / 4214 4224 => -1.0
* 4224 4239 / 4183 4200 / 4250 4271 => 0.7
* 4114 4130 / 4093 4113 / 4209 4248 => -1.9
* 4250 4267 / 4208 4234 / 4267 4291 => -0.5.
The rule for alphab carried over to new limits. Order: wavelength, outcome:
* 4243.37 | 30.69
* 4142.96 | 28.24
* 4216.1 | 29.92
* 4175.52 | 32.51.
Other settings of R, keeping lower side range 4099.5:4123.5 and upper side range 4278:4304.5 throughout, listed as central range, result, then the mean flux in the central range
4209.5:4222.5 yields -0.14 mag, 32.6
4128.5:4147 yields -0.06 mag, 32.3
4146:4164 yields -0.12 mag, 33.5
